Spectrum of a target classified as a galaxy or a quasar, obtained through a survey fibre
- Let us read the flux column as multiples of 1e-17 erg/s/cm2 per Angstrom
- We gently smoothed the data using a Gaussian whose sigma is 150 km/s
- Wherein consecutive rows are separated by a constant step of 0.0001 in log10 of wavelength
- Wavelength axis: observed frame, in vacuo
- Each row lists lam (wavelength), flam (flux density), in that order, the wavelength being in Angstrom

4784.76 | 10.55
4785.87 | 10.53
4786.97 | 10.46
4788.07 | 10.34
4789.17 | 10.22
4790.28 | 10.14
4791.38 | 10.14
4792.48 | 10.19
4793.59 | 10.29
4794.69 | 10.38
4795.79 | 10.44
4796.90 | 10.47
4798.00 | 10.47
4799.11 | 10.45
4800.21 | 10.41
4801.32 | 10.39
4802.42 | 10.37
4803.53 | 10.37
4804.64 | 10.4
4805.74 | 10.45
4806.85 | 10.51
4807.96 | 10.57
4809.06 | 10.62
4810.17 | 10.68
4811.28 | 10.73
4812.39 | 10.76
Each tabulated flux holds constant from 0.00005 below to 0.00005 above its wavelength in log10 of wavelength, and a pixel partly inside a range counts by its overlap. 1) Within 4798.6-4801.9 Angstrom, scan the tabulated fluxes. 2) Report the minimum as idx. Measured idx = 10.39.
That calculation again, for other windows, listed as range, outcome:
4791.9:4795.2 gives 10.19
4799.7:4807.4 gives 10.37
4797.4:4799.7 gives 10.45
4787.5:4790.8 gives 10.14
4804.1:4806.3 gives 10.4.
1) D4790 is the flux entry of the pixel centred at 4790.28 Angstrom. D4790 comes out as 10.14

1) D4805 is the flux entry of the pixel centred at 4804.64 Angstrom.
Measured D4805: 10.4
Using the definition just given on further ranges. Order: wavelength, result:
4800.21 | 10.41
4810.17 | 10.68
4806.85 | 10.51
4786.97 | 10.46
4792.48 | 10.19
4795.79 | 10.44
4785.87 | 10.53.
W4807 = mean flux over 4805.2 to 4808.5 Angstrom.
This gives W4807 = 10.5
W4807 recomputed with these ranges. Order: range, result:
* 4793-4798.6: 10.4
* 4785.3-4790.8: 10.3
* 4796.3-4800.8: 10.4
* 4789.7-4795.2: 10.2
